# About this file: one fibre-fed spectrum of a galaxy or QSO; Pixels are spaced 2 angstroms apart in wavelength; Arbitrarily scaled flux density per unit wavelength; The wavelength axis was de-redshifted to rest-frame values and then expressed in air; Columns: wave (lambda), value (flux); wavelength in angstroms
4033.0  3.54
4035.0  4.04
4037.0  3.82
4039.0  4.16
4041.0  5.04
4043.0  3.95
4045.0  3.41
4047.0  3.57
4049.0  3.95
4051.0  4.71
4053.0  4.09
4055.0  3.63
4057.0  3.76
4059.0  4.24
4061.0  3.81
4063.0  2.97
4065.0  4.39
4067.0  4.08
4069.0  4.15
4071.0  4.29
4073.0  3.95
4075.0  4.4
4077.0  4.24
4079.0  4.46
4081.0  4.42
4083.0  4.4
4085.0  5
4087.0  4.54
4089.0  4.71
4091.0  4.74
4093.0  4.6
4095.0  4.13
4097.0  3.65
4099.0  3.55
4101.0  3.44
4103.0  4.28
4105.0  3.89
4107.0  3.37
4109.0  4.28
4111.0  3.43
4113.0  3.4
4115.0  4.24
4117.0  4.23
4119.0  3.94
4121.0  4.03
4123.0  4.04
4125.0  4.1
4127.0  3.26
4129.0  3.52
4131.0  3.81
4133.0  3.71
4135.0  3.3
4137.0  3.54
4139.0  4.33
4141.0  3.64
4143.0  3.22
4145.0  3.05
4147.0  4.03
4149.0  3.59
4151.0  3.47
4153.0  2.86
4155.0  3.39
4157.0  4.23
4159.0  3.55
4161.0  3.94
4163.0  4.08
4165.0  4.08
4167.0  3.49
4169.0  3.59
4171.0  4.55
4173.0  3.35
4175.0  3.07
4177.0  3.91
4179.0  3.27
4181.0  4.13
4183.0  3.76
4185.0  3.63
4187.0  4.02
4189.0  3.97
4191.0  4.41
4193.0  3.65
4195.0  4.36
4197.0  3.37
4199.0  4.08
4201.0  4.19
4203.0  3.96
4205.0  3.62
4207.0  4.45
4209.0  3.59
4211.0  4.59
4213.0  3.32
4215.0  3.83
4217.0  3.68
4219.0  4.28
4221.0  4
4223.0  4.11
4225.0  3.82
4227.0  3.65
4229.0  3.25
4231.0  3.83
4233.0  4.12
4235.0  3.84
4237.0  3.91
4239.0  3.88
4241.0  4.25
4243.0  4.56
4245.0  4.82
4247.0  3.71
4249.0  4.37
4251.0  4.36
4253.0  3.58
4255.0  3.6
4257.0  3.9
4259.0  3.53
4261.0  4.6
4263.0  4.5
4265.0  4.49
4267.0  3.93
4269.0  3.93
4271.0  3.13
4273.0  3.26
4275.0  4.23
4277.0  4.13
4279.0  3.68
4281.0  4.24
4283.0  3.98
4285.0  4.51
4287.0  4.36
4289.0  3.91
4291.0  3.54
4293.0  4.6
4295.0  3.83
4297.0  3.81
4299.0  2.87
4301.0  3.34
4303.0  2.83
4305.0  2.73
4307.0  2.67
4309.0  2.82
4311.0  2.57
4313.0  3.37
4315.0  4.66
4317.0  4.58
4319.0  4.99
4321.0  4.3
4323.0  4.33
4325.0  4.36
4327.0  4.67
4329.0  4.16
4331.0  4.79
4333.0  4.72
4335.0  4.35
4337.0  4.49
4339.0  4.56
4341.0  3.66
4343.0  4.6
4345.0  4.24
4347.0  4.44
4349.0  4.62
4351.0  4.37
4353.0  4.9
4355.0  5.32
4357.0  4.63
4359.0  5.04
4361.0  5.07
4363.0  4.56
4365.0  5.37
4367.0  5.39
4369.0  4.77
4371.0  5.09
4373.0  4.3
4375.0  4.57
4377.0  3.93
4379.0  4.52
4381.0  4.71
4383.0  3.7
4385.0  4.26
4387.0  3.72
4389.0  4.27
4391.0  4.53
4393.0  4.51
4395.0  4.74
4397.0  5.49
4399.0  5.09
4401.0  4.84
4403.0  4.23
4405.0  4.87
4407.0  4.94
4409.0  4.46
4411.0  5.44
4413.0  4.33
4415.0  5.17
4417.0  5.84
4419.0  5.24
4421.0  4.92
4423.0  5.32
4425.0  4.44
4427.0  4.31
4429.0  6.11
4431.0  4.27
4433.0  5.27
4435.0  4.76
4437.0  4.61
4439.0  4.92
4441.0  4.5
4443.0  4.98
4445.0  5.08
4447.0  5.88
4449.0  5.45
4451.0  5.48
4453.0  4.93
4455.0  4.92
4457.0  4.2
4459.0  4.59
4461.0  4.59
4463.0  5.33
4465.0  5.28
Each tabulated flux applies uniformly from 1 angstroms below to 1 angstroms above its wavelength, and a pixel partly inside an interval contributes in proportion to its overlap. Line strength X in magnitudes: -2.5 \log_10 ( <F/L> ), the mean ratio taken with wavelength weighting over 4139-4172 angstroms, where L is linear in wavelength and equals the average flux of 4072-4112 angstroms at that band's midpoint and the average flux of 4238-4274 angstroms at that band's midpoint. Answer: 0.12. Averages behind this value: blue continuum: 4.17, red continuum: 4.02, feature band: 3.69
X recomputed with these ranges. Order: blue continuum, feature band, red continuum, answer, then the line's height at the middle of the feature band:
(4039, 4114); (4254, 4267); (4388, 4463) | 0.108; 4.52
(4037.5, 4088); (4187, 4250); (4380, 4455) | 0.121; 4.45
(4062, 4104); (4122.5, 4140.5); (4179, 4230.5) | 0.100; 4.08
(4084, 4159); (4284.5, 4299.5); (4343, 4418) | 0.122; 4.41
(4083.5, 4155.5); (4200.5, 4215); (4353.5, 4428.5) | 0.055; 4.15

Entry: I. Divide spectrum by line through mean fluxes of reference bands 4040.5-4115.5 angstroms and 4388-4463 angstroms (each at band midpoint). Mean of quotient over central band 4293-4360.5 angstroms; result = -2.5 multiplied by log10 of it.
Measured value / 0.14 mag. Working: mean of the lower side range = 4.08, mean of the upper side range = 4.91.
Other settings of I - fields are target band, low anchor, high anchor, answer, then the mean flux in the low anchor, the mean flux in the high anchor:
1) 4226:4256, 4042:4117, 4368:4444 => 0.11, 4.06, 4.74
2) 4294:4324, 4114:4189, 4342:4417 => 0.22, 3.73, 4.69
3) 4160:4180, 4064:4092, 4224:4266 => 0.13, 4.41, 4.03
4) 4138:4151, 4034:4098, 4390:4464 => 0.19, 4.17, 4.93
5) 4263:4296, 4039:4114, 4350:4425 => 0.13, 4.08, 4.76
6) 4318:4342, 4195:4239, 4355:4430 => 0.00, 3.89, 4.78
